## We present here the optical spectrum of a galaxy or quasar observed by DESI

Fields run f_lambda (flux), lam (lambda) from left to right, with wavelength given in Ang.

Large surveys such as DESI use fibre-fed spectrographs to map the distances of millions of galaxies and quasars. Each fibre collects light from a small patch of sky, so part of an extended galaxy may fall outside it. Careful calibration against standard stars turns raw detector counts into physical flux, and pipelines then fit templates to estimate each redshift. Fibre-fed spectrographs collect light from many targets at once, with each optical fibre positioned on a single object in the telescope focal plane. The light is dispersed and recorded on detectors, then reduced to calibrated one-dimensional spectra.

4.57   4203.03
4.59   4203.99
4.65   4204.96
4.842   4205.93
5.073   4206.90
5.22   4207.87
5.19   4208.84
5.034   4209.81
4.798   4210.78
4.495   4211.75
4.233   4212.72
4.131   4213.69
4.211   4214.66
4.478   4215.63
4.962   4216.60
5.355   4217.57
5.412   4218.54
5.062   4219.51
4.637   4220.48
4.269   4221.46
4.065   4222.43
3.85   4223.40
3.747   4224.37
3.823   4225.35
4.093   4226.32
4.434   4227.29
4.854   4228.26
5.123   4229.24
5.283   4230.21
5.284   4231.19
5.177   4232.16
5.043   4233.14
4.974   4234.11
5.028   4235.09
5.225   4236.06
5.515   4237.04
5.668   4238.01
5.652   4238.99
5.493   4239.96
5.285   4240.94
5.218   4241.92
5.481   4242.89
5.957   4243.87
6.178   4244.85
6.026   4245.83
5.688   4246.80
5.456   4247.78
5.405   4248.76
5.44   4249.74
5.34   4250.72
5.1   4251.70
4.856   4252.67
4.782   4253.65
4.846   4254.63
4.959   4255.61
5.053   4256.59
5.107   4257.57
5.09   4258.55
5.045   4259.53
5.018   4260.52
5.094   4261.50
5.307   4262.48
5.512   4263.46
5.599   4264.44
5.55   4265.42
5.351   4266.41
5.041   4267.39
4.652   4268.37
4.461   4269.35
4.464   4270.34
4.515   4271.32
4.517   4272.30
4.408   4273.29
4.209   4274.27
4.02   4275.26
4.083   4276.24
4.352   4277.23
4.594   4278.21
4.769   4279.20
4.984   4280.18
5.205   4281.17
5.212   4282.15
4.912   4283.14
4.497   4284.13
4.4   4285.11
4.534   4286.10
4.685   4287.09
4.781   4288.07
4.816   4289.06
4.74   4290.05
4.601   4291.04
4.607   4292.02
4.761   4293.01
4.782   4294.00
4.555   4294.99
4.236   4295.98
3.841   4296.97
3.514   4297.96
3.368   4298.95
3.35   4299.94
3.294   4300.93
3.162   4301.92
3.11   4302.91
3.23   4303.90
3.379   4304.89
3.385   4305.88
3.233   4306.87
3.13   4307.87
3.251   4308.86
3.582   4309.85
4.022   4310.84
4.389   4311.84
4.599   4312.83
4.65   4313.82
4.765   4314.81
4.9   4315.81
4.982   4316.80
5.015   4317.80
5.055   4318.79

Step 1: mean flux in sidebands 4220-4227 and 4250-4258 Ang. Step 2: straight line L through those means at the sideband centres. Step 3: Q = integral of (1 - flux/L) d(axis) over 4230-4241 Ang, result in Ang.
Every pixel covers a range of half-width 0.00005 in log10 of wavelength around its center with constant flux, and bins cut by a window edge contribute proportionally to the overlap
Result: -2.1 Ang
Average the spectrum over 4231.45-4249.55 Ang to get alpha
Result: 5.47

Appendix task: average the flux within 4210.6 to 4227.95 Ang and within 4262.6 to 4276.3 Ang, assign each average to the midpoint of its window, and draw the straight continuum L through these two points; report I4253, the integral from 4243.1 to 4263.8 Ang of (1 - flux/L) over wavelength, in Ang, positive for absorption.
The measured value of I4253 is -2.8 Ang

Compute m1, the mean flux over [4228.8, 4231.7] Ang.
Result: 5.24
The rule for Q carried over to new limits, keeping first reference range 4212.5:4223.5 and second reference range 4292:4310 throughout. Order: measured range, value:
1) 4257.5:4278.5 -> -4.1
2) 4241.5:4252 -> -3.2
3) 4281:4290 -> -2.2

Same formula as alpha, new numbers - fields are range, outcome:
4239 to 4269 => 5.3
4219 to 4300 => 4.86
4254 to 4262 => 5.02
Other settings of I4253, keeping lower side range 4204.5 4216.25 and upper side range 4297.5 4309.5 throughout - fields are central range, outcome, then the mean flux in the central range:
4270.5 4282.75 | -2.9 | 4.57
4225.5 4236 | -1.2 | 4.91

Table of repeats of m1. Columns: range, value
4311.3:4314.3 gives 4.54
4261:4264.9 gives 5.38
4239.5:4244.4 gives 5.49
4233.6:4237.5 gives 5.18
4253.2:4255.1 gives 4.81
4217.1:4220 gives 5.28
